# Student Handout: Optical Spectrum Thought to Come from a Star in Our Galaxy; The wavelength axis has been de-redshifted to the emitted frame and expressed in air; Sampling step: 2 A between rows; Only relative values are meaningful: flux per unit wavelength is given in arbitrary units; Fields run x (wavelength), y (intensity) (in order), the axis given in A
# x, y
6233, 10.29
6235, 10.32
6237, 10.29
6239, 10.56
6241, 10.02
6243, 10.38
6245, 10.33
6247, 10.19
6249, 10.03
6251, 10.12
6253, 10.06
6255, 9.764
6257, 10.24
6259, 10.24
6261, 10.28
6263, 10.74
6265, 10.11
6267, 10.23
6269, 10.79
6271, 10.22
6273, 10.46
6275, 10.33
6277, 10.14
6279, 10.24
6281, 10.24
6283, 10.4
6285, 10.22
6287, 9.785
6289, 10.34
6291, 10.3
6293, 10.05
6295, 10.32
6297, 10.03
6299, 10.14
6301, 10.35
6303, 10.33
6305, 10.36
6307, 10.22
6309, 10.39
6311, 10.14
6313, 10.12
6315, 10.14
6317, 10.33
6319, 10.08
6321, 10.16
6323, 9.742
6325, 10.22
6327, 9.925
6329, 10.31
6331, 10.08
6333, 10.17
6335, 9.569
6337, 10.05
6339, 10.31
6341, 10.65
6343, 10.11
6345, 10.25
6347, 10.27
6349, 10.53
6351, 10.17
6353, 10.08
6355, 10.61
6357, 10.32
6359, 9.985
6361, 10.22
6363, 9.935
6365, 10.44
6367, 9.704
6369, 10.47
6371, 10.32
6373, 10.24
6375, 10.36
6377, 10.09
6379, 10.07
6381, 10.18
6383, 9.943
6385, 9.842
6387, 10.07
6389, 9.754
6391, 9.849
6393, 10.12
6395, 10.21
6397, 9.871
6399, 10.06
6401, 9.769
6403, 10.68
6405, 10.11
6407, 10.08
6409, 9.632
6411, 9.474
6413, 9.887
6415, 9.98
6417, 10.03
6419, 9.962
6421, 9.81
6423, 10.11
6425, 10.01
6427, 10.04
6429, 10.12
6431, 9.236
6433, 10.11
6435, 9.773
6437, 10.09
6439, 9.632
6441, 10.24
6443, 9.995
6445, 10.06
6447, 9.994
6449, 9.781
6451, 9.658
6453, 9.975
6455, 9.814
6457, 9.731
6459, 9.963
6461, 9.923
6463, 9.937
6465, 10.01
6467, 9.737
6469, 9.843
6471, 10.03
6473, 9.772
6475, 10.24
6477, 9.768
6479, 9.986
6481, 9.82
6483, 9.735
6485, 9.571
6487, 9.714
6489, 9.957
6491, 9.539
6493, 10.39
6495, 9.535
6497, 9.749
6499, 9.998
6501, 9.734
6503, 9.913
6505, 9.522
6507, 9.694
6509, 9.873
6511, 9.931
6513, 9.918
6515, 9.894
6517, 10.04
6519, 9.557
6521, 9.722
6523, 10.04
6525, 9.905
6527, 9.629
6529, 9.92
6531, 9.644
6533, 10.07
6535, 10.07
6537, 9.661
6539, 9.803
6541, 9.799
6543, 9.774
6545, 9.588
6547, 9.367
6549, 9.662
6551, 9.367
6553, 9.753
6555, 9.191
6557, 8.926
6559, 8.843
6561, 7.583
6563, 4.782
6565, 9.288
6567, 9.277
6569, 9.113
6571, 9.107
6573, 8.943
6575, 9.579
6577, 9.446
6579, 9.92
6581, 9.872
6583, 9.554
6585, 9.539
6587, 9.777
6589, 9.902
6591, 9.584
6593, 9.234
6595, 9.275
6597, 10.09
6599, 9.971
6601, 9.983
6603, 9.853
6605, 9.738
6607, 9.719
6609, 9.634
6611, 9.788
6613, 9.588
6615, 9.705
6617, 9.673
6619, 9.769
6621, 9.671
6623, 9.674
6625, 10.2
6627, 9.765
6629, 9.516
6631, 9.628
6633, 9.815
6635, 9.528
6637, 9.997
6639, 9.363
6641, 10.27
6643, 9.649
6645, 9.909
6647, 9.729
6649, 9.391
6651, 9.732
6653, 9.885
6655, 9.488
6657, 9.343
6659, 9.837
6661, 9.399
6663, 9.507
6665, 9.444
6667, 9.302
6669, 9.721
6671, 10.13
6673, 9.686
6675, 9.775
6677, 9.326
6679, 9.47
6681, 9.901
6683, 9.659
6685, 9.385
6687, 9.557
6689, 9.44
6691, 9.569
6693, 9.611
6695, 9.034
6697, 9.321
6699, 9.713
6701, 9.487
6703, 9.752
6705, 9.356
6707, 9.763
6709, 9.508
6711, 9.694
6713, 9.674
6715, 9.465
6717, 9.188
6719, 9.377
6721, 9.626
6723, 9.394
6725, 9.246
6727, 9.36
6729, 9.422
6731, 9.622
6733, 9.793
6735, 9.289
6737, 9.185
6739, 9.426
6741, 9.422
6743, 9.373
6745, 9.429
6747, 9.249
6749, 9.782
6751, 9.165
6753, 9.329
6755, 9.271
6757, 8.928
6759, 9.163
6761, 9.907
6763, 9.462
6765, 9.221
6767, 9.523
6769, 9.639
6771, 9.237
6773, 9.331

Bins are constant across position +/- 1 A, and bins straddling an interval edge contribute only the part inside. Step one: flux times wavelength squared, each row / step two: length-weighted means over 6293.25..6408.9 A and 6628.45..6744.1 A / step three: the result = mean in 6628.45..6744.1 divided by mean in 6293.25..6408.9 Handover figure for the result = 1.0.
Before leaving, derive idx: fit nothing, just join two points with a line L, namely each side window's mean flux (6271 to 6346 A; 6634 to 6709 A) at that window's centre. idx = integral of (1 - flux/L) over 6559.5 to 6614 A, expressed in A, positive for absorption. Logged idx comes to 2.27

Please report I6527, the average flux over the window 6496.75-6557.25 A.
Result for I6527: 9.74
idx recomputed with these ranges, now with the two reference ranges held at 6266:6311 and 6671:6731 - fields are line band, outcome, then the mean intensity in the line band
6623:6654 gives -0.39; 9.76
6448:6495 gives 0.36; 9.86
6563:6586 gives 1.25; 9.22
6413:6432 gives 0.20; 9.92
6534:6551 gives 0.19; 9.7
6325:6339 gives 0.18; 10.1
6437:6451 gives 0.06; 9.94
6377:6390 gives 0.14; 9.99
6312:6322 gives 0.05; 10.2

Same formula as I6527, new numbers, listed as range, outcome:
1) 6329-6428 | 10.1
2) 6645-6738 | 9.54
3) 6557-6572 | 8.33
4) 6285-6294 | 10.1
